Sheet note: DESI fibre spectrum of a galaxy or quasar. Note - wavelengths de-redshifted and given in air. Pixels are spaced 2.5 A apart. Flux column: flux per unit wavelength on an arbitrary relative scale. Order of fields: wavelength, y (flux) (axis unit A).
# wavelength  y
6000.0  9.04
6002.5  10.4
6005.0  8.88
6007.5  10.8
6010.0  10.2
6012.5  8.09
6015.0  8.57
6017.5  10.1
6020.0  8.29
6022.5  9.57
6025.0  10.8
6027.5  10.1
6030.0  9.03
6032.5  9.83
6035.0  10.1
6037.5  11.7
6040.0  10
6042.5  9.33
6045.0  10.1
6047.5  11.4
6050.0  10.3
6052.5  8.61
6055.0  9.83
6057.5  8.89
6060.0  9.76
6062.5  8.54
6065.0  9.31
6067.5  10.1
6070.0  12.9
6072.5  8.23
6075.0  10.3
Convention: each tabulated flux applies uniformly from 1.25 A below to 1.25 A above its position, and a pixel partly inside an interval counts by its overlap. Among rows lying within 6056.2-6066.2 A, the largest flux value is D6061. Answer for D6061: 9.76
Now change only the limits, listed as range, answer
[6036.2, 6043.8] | 11.7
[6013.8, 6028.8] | 10.8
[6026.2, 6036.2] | 10.1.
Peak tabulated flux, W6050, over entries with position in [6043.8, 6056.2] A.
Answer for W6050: 11.4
